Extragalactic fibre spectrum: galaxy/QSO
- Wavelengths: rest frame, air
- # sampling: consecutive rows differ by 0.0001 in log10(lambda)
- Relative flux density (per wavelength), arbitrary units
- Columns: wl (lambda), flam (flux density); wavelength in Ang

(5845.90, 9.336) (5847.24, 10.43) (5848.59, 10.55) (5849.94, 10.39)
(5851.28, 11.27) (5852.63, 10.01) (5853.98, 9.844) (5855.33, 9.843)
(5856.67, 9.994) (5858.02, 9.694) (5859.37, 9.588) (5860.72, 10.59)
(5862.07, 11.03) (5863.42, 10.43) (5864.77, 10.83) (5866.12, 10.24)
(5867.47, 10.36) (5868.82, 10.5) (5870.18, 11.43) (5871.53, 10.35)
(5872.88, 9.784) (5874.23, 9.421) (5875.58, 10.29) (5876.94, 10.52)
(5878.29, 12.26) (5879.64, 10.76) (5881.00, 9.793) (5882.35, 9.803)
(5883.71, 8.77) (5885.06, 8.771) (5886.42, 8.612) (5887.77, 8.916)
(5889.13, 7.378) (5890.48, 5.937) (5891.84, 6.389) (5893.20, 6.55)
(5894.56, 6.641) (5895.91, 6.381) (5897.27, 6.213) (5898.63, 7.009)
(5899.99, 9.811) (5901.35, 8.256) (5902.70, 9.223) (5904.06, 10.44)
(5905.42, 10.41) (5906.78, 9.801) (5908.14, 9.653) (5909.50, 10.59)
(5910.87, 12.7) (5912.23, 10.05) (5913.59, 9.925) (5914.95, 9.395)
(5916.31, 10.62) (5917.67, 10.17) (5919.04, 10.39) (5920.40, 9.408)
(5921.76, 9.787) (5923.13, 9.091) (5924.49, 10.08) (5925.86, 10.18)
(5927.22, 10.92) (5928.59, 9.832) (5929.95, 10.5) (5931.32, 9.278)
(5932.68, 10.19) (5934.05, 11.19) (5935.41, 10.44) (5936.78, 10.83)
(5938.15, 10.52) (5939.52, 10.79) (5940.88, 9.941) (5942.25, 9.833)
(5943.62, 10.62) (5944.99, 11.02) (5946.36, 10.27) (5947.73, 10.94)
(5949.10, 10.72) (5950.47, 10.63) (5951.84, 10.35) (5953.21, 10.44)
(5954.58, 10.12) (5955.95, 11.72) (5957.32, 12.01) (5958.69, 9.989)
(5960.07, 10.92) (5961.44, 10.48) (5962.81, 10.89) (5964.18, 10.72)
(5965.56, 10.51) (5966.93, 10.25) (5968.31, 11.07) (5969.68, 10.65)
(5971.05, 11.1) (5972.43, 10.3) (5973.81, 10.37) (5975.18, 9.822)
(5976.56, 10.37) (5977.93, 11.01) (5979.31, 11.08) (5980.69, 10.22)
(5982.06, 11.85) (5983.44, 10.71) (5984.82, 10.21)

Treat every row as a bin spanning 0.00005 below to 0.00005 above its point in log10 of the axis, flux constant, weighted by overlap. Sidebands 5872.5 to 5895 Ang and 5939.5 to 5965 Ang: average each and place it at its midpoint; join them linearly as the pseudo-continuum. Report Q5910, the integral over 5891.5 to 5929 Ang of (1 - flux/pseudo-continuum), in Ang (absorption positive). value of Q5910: 1.1 Ang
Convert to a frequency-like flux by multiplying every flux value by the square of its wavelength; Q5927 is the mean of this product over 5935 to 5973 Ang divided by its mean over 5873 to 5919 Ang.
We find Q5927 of 1.19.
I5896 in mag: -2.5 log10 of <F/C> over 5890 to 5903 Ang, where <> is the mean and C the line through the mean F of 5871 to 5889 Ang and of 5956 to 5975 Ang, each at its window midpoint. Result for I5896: 0.35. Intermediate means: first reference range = 9.77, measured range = 7.2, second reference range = 10.7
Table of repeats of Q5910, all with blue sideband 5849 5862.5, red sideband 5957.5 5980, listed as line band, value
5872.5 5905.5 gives 5.2 Ang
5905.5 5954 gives 0.8 Ang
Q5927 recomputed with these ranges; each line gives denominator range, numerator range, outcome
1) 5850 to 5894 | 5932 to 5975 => 1.13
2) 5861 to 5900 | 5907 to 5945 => 1.14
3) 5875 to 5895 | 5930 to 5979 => 1.24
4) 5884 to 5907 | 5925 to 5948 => 1.32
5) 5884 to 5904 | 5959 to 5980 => 1.42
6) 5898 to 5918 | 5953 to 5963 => 1.12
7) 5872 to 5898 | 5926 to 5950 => 1.24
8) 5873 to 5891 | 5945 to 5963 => 1.17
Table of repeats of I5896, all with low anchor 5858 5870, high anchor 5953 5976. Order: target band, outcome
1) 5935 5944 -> 0.02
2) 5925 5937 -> 0.02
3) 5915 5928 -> 0.06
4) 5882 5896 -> 0.34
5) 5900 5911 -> 0.06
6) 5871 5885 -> 0.04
